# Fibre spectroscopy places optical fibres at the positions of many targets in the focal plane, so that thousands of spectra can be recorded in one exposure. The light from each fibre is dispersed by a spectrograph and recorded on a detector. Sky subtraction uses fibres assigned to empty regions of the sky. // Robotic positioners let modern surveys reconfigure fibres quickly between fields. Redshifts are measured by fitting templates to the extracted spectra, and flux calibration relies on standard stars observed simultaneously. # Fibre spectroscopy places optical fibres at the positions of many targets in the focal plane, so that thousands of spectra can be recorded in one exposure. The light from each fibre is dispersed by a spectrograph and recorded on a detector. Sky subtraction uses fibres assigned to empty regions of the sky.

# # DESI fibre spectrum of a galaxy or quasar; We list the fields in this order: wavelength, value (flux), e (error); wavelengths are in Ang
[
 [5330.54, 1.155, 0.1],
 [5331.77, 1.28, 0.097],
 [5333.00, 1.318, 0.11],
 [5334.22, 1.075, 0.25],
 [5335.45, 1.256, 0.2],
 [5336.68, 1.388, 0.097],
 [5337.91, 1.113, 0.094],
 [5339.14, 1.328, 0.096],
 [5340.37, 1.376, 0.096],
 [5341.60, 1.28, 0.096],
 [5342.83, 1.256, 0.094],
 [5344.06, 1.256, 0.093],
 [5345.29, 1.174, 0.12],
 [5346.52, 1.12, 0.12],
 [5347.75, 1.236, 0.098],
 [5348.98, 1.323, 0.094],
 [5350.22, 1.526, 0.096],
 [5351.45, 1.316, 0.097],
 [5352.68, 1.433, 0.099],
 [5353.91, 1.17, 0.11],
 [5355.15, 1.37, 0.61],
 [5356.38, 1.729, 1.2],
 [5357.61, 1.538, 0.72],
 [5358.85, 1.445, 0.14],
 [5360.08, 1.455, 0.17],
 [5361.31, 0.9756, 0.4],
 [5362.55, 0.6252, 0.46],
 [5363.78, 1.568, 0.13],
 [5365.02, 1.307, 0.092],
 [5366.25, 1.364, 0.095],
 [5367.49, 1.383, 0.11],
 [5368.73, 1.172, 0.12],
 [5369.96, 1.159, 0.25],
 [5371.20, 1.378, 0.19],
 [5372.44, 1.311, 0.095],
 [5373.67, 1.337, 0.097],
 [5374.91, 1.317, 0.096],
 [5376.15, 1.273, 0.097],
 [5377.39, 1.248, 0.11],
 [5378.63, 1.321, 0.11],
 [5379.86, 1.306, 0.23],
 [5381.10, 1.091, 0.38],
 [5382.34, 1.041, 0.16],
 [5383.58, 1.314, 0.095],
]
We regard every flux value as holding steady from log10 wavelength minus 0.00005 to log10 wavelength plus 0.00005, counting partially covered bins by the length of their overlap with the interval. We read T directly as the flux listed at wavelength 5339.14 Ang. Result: 1.328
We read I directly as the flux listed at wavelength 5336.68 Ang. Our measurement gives 1.388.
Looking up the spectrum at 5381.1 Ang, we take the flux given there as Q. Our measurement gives 1.091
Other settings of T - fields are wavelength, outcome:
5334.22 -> 1.075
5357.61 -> 1.538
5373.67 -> 1.337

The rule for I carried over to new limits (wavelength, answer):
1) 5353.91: 1.17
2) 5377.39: 1.248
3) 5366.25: 1.364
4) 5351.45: 1.316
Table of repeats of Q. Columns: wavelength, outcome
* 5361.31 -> 0.9756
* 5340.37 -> 1.376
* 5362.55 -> 0.6252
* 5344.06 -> 1.256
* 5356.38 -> 1.729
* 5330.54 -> 1.155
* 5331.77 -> 1.28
